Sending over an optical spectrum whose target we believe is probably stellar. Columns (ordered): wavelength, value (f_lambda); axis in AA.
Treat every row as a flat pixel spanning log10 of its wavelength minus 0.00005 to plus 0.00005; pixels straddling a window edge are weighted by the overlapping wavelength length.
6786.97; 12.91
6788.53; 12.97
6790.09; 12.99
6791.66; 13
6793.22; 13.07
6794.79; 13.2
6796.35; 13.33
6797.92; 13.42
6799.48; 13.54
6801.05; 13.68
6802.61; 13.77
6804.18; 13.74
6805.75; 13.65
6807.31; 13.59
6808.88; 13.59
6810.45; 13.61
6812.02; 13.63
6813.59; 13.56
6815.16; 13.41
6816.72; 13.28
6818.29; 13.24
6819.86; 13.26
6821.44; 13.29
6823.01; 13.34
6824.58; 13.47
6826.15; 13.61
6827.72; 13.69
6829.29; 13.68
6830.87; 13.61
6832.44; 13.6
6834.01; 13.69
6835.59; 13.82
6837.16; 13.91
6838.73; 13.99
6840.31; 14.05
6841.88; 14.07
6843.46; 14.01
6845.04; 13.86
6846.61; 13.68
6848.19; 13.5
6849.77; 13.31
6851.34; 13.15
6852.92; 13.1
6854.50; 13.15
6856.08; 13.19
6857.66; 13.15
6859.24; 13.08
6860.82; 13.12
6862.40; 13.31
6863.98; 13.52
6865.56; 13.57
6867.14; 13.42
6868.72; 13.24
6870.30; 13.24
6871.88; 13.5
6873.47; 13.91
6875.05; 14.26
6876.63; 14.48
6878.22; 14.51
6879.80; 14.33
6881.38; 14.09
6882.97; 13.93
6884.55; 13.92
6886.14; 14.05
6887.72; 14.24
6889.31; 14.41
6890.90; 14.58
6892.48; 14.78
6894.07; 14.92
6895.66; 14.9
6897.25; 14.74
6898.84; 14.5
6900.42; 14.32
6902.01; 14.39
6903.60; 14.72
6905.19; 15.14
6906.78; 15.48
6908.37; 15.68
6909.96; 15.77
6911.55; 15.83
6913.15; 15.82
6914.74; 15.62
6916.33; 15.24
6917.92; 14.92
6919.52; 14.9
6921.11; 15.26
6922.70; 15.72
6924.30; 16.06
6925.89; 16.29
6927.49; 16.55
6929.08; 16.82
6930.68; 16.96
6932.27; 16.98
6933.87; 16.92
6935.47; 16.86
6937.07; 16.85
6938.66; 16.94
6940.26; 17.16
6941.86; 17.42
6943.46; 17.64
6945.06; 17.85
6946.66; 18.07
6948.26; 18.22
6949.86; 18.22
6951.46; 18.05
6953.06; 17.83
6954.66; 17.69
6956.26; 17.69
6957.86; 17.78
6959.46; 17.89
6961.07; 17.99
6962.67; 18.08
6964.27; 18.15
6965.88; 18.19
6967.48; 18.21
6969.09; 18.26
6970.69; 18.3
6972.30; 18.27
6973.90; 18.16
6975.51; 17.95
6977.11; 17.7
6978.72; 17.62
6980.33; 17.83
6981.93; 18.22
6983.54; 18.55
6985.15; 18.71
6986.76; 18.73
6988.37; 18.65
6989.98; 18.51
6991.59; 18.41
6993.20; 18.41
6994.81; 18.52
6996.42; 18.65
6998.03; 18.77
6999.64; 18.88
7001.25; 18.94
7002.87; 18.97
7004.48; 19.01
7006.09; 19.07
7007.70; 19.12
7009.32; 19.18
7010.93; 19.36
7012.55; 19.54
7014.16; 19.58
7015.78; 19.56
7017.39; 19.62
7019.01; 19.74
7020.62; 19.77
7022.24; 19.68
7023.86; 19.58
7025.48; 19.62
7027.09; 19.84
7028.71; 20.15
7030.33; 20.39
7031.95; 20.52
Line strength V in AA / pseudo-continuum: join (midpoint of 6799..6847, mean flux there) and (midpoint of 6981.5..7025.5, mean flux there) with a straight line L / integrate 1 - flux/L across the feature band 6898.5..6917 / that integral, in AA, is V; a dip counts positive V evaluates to 1.1 AA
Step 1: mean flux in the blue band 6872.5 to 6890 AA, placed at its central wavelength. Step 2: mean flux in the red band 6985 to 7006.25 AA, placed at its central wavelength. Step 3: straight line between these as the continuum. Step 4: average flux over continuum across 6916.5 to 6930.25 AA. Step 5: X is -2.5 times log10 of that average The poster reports 0.00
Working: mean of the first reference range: 14.2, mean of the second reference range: 18.7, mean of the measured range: 15.8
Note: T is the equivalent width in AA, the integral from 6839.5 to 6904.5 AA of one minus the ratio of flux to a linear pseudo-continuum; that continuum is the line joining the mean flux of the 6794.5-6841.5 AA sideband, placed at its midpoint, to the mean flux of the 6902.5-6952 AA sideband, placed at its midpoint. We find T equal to 4.7 AA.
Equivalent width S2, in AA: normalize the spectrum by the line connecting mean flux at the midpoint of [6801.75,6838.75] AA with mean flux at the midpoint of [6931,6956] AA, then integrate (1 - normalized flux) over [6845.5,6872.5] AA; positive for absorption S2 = 2.73 AA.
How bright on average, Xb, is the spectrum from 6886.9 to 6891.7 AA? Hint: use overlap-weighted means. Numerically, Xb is 14.4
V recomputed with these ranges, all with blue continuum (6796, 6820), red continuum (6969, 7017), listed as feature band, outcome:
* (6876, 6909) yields 2.7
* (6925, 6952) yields -0.2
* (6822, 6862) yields 2.5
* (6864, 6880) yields 1.6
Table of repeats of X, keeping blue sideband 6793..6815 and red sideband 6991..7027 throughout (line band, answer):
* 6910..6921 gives 0.08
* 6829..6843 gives 0.05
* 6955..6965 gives 0.00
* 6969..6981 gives 0.02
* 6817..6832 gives 0.05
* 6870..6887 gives 0.11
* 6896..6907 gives 0.11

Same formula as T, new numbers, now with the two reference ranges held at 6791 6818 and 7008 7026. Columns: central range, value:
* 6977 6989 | 0.2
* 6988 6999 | 0.2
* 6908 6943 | 1.5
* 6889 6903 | 1.3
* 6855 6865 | 1.2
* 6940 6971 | -0.3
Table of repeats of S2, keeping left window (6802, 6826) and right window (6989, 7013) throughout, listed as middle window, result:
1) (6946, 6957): -0.3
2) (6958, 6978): -0.2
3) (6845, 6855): 0.8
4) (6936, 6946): -0.1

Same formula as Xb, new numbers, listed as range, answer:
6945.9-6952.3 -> 18.1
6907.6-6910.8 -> 15.7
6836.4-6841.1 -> 14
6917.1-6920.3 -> 14.9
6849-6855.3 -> 13.2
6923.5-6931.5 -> 16.5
